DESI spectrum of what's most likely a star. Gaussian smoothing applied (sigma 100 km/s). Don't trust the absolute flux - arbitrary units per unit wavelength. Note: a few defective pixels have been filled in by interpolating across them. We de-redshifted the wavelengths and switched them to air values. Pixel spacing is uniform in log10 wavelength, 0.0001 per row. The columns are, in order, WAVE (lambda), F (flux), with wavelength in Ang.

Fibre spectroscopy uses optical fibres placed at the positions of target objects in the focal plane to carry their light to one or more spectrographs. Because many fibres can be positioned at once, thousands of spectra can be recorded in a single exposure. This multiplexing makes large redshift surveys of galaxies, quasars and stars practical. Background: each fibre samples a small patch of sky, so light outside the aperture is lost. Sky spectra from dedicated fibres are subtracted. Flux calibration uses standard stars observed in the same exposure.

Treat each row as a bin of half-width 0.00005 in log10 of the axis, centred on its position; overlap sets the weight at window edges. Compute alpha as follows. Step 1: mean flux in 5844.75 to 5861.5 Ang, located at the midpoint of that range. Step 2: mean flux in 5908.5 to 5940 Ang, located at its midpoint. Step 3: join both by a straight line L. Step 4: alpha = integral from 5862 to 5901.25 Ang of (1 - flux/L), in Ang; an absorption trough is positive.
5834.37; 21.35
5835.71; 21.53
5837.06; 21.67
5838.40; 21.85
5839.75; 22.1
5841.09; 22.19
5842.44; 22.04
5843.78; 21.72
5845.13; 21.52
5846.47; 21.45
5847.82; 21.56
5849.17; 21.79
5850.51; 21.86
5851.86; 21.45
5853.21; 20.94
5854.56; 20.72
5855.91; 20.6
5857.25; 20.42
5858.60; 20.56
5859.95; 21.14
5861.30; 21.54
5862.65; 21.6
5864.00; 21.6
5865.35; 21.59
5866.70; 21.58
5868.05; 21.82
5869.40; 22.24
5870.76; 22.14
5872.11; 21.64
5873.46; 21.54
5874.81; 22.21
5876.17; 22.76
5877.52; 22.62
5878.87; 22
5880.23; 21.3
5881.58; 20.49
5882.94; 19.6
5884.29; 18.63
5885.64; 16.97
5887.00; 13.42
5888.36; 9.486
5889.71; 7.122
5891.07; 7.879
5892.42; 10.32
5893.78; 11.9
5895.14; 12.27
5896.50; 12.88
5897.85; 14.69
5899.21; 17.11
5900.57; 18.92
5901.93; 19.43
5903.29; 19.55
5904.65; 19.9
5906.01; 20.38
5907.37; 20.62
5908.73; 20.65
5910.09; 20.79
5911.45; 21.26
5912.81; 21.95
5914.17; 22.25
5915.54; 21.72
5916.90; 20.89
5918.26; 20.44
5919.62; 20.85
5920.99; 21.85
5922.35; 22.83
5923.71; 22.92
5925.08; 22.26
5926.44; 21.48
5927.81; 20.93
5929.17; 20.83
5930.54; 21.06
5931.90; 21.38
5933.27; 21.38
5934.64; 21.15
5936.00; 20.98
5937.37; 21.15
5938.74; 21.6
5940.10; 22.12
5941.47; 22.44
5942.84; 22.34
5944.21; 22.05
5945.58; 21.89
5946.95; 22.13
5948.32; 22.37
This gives 6.3 Ang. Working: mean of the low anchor 21.2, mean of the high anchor 21.4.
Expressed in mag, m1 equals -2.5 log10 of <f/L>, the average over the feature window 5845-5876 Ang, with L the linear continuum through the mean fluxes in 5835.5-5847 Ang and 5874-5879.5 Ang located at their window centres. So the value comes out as 0.03 mag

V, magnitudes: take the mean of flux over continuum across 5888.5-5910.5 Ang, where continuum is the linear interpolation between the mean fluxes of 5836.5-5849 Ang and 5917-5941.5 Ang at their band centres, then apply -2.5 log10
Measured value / 0.35 mag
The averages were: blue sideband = 21.8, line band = 15.7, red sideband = 21.5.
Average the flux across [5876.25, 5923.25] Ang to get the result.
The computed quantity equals 18.1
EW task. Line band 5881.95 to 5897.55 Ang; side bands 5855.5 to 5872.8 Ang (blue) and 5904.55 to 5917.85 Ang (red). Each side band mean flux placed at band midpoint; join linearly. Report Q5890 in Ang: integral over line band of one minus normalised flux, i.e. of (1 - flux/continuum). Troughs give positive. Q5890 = 6.1 Ang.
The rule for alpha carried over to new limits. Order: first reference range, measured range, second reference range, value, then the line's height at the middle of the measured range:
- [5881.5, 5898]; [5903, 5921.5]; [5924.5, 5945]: -3.85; 17.4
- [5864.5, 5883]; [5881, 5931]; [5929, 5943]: 7.69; 21.6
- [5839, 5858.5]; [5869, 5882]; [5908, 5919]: -0.34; 21.4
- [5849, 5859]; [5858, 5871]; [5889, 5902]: -1.80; 19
